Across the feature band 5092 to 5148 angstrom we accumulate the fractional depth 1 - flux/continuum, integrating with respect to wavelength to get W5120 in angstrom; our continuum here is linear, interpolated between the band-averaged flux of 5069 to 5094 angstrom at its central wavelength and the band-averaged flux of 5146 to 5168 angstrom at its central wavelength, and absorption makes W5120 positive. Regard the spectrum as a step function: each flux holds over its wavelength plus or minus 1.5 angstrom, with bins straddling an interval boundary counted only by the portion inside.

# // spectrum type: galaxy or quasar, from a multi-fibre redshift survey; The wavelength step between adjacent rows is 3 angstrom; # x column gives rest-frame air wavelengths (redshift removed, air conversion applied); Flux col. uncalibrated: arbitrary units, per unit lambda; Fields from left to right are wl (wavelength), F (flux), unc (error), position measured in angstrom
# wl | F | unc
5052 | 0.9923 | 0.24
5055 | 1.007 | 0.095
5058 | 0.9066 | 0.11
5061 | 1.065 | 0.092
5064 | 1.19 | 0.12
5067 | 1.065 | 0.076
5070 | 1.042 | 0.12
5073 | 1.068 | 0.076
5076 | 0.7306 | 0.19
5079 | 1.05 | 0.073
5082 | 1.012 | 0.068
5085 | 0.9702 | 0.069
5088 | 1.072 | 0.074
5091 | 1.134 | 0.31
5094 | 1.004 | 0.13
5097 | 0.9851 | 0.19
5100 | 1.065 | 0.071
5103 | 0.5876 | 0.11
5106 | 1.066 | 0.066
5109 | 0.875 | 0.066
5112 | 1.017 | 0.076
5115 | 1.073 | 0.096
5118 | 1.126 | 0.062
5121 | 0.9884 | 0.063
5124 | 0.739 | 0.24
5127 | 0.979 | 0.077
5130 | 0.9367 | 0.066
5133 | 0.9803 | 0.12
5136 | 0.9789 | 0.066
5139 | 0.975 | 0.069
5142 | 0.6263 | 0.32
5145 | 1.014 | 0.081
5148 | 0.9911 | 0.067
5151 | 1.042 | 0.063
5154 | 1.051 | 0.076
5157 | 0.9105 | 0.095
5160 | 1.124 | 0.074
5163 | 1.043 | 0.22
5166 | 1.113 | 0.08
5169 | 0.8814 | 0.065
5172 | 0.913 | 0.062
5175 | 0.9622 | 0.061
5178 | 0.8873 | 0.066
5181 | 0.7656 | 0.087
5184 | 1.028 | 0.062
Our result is 4.0 angstrom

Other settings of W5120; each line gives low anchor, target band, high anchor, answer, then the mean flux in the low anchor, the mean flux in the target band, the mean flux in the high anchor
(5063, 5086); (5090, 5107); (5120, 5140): 0.3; 1.01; 0.966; 0.938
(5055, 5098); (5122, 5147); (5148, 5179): 2.4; 1.02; 0.907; 0.994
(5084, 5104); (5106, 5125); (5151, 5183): -0.1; 0.984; 0.983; 0.97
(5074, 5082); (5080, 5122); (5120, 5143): -3.8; 0.924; 0.999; 0.904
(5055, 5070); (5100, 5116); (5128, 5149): 0.7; 1.05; 0.932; 0.929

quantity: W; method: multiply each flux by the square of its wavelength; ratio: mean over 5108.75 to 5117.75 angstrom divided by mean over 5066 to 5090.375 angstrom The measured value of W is 1.0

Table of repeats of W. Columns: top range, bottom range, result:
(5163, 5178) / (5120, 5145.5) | 1.08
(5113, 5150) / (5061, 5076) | 0.93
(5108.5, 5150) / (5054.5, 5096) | 0.95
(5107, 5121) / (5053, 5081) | 1.03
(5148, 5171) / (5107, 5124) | 1.04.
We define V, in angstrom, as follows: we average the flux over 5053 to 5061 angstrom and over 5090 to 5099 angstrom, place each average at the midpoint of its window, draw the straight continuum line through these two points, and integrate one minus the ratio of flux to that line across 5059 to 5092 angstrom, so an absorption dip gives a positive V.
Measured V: -0.8 angstrom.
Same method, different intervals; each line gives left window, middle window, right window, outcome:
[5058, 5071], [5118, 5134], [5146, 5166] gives 1.6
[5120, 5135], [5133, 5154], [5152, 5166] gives 0.7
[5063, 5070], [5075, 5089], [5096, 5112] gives 0.8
